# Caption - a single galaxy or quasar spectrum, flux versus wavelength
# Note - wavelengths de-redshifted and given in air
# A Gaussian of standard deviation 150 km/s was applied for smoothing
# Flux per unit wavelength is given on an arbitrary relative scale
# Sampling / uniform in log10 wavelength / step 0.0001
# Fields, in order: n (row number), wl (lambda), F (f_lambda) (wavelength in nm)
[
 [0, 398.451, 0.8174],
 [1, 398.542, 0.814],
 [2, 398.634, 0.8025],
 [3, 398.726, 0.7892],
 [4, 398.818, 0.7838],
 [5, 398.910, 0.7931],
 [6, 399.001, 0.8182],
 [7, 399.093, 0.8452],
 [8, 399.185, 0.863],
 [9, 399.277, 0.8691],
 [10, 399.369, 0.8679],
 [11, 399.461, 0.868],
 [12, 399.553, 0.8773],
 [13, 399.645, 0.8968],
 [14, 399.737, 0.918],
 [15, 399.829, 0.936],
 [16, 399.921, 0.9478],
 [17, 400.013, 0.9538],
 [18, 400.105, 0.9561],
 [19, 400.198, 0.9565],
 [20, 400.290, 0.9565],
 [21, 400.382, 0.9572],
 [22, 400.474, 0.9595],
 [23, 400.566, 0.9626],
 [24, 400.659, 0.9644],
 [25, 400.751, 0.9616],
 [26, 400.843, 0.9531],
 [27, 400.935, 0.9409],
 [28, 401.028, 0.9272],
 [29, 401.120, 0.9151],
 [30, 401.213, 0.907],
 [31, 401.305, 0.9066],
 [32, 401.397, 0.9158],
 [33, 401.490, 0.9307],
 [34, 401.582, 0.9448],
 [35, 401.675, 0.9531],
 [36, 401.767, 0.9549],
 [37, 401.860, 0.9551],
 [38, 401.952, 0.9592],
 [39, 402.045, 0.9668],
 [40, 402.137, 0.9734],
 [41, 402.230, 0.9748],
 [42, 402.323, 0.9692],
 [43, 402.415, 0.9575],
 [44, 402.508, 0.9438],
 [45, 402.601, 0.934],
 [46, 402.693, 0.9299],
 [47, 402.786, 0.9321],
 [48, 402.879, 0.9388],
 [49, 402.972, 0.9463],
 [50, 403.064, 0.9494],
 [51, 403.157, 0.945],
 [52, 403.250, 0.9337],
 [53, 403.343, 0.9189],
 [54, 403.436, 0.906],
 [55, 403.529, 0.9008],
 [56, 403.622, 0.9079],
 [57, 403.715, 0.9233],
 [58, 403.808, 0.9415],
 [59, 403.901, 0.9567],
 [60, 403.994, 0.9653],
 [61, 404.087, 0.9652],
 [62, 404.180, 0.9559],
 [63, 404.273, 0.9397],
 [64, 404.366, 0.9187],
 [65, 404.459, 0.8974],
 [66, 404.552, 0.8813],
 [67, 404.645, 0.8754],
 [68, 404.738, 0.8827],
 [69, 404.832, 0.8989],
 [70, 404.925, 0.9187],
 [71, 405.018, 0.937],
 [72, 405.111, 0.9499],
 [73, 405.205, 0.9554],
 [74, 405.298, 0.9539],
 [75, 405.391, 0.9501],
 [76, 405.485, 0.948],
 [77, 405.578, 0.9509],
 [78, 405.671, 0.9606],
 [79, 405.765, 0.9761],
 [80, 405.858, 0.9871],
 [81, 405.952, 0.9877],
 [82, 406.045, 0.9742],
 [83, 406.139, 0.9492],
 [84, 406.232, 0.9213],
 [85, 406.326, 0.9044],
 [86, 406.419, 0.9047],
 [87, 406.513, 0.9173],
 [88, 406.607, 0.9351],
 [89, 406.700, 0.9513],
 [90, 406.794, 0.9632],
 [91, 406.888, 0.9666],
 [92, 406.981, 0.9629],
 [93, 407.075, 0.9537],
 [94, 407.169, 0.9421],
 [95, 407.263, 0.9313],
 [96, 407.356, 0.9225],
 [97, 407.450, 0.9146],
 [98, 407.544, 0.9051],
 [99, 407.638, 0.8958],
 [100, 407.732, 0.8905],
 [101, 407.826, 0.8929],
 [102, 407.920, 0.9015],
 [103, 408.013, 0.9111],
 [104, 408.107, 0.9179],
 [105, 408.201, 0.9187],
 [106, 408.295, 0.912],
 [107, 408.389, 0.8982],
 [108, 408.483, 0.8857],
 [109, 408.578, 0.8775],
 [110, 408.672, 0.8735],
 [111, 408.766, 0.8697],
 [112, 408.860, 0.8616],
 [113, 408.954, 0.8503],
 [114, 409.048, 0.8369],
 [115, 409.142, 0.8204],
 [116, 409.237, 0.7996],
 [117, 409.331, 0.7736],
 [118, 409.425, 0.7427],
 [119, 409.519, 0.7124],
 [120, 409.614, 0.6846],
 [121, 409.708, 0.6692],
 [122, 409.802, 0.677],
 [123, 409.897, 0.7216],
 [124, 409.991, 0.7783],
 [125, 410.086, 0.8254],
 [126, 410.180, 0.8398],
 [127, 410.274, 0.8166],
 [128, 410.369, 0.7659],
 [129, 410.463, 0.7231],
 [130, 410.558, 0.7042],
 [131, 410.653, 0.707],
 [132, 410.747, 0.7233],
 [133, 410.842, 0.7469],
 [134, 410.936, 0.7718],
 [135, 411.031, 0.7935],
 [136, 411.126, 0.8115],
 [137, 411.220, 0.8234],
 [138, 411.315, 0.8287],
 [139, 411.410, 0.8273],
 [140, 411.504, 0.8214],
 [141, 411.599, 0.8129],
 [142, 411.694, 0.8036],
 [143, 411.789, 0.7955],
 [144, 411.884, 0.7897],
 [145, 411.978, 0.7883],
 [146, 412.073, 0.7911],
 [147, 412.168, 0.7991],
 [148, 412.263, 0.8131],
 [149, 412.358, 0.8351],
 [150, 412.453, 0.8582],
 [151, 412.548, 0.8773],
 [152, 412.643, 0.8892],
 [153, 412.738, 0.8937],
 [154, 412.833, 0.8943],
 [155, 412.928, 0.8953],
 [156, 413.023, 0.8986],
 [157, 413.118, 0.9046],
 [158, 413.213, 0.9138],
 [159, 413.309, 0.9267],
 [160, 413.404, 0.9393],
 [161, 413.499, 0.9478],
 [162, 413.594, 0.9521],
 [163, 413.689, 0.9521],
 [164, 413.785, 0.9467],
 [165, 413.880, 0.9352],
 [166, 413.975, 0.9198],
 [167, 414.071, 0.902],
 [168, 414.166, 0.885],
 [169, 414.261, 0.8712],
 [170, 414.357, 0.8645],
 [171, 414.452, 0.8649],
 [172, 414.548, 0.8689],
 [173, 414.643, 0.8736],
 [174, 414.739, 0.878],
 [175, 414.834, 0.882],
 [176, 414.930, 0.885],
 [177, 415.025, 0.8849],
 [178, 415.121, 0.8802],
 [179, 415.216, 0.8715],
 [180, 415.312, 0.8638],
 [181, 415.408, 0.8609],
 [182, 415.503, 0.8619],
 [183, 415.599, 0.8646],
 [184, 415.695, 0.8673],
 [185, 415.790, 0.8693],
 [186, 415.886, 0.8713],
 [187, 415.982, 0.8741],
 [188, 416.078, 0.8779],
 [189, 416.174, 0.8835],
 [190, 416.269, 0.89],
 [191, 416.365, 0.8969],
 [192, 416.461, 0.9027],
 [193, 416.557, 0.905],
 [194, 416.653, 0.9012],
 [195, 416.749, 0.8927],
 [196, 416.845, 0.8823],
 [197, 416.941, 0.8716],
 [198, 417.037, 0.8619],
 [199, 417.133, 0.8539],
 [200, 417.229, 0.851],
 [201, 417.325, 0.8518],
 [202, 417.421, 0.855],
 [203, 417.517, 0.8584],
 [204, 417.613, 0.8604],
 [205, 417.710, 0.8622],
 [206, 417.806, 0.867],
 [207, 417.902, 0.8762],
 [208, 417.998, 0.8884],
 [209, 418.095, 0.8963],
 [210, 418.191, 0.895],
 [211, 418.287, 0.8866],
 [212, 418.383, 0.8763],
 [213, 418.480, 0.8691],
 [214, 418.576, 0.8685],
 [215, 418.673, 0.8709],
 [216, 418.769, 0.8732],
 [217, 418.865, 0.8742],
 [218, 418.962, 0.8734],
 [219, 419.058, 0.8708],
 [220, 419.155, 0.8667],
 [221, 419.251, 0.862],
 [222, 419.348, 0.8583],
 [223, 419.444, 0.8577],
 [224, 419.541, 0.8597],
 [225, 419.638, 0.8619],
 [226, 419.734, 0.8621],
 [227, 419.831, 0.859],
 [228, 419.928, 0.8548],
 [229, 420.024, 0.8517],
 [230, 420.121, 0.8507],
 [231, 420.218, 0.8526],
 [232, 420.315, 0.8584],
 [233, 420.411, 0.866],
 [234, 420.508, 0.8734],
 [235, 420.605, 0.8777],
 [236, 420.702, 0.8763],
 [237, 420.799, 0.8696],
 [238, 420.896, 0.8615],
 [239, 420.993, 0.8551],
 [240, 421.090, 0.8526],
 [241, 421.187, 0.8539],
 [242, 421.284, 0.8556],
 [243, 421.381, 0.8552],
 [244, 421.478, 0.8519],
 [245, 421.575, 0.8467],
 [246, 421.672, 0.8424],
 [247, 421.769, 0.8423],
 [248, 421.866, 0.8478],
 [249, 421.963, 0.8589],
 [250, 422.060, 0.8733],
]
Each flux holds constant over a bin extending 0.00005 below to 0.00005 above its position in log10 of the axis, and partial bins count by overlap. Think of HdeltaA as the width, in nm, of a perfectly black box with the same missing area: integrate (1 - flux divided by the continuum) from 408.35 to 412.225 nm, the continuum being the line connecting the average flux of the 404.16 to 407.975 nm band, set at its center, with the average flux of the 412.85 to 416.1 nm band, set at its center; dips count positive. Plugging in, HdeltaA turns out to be 0.52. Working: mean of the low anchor 0.932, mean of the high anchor 0.893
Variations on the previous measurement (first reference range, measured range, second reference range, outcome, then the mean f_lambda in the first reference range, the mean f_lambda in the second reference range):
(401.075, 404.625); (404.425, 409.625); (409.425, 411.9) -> -0.354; 0.937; 0.767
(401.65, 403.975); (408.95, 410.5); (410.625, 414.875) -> 0.208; 0.943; 0.857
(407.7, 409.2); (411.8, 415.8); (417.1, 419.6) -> -0.022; 0.882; 0.869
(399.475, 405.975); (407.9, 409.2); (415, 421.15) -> 0.047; 0.939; 0.87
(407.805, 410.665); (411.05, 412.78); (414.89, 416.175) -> 0.027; 0.812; 0.872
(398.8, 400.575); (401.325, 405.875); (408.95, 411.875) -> -0.454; 0.9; 0.773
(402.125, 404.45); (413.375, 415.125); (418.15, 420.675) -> -0.023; 0.94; 0.867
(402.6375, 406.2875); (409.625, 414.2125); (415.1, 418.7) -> 0.346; 0.937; 0.875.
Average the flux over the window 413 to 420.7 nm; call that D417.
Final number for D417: 0.88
